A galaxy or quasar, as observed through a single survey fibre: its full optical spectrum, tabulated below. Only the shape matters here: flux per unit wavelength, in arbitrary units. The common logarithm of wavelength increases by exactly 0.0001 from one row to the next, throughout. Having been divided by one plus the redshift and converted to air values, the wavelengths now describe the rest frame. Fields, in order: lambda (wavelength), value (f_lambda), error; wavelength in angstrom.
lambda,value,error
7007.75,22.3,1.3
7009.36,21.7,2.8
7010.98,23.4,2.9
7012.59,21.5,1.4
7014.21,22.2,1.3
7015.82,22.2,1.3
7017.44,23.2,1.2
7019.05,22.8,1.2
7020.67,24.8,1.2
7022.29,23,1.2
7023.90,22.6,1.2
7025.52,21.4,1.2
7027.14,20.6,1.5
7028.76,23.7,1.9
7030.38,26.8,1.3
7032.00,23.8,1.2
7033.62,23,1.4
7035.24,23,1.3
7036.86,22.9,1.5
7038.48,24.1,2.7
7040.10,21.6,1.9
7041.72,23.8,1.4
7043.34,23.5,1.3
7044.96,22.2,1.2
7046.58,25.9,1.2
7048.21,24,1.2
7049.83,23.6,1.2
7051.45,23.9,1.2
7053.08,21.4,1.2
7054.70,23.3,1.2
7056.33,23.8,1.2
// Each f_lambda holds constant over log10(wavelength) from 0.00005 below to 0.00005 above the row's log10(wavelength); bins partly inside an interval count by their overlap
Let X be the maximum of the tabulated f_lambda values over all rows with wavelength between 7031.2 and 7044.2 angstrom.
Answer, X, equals 24.1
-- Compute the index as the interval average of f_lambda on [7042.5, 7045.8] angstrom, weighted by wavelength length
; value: 22.9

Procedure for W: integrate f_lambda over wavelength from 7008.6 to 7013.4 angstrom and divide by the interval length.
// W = 22.2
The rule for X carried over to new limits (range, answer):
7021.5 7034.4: 26.8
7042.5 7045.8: 23.5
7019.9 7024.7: 24.8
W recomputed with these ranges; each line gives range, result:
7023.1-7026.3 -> 22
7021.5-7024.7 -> 22.9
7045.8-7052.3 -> 24.3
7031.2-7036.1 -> 23.3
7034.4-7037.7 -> 23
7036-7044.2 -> 23.2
